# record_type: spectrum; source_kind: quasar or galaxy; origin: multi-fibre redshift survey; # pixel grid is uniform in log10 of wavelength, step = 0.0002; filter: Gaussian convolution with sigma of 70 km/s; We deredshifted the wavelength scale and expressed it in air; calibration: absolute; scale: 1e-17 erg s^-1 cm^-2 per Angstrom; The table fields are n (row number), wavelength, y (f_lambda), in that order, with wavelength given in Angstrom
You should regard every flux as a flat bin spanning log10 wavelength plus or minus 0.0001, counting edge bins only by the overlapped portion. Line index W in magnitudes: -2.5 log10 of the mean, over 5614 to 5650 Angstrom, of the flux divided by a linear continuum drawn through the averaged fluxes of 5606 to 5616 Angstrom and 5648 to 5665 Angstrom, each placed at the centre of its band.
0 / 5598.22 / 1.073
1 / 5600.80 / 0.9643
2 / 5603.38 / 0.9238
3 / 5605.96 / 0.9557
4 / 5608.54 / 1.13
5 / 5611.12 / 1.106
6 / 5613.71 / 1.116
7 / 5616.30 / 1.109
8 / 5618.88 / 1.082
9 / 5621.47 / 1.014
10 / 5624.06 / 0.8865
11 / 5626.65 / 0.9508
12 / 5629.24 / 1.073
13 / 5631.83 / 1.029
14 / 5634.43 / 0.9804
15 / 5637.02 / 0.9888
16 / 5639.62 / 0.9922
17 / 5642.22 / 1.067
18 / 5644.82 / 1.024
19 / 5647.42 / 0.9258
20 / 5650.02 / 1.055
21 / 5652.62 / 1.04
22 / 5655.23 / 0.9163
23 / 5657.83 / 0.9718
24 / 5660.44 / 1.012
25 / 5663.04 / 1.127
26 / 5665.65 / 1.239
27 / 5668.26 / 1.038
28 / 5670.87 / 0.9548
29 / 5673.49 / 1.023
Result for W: 0.051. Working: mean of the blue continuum 1.1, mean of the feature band 1.01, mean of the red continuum 1.03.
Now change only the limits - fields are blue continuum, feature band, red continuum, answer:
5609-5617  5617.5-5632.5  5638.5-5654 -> 0.07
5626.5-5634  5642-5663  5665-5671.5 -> 0.05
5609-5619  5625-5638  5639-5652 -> 0.06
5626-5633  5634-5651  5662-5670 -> 0.06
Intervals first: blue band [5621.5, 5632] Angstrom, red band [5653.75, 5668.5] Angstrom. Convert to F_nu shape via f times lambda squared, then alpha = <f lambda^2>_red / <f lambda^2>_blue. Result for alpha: 1.08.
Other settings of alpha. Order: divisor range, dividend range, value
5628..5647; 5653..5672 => 1.03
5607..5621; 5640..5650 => 0.93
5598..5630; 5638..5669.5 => 1.02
